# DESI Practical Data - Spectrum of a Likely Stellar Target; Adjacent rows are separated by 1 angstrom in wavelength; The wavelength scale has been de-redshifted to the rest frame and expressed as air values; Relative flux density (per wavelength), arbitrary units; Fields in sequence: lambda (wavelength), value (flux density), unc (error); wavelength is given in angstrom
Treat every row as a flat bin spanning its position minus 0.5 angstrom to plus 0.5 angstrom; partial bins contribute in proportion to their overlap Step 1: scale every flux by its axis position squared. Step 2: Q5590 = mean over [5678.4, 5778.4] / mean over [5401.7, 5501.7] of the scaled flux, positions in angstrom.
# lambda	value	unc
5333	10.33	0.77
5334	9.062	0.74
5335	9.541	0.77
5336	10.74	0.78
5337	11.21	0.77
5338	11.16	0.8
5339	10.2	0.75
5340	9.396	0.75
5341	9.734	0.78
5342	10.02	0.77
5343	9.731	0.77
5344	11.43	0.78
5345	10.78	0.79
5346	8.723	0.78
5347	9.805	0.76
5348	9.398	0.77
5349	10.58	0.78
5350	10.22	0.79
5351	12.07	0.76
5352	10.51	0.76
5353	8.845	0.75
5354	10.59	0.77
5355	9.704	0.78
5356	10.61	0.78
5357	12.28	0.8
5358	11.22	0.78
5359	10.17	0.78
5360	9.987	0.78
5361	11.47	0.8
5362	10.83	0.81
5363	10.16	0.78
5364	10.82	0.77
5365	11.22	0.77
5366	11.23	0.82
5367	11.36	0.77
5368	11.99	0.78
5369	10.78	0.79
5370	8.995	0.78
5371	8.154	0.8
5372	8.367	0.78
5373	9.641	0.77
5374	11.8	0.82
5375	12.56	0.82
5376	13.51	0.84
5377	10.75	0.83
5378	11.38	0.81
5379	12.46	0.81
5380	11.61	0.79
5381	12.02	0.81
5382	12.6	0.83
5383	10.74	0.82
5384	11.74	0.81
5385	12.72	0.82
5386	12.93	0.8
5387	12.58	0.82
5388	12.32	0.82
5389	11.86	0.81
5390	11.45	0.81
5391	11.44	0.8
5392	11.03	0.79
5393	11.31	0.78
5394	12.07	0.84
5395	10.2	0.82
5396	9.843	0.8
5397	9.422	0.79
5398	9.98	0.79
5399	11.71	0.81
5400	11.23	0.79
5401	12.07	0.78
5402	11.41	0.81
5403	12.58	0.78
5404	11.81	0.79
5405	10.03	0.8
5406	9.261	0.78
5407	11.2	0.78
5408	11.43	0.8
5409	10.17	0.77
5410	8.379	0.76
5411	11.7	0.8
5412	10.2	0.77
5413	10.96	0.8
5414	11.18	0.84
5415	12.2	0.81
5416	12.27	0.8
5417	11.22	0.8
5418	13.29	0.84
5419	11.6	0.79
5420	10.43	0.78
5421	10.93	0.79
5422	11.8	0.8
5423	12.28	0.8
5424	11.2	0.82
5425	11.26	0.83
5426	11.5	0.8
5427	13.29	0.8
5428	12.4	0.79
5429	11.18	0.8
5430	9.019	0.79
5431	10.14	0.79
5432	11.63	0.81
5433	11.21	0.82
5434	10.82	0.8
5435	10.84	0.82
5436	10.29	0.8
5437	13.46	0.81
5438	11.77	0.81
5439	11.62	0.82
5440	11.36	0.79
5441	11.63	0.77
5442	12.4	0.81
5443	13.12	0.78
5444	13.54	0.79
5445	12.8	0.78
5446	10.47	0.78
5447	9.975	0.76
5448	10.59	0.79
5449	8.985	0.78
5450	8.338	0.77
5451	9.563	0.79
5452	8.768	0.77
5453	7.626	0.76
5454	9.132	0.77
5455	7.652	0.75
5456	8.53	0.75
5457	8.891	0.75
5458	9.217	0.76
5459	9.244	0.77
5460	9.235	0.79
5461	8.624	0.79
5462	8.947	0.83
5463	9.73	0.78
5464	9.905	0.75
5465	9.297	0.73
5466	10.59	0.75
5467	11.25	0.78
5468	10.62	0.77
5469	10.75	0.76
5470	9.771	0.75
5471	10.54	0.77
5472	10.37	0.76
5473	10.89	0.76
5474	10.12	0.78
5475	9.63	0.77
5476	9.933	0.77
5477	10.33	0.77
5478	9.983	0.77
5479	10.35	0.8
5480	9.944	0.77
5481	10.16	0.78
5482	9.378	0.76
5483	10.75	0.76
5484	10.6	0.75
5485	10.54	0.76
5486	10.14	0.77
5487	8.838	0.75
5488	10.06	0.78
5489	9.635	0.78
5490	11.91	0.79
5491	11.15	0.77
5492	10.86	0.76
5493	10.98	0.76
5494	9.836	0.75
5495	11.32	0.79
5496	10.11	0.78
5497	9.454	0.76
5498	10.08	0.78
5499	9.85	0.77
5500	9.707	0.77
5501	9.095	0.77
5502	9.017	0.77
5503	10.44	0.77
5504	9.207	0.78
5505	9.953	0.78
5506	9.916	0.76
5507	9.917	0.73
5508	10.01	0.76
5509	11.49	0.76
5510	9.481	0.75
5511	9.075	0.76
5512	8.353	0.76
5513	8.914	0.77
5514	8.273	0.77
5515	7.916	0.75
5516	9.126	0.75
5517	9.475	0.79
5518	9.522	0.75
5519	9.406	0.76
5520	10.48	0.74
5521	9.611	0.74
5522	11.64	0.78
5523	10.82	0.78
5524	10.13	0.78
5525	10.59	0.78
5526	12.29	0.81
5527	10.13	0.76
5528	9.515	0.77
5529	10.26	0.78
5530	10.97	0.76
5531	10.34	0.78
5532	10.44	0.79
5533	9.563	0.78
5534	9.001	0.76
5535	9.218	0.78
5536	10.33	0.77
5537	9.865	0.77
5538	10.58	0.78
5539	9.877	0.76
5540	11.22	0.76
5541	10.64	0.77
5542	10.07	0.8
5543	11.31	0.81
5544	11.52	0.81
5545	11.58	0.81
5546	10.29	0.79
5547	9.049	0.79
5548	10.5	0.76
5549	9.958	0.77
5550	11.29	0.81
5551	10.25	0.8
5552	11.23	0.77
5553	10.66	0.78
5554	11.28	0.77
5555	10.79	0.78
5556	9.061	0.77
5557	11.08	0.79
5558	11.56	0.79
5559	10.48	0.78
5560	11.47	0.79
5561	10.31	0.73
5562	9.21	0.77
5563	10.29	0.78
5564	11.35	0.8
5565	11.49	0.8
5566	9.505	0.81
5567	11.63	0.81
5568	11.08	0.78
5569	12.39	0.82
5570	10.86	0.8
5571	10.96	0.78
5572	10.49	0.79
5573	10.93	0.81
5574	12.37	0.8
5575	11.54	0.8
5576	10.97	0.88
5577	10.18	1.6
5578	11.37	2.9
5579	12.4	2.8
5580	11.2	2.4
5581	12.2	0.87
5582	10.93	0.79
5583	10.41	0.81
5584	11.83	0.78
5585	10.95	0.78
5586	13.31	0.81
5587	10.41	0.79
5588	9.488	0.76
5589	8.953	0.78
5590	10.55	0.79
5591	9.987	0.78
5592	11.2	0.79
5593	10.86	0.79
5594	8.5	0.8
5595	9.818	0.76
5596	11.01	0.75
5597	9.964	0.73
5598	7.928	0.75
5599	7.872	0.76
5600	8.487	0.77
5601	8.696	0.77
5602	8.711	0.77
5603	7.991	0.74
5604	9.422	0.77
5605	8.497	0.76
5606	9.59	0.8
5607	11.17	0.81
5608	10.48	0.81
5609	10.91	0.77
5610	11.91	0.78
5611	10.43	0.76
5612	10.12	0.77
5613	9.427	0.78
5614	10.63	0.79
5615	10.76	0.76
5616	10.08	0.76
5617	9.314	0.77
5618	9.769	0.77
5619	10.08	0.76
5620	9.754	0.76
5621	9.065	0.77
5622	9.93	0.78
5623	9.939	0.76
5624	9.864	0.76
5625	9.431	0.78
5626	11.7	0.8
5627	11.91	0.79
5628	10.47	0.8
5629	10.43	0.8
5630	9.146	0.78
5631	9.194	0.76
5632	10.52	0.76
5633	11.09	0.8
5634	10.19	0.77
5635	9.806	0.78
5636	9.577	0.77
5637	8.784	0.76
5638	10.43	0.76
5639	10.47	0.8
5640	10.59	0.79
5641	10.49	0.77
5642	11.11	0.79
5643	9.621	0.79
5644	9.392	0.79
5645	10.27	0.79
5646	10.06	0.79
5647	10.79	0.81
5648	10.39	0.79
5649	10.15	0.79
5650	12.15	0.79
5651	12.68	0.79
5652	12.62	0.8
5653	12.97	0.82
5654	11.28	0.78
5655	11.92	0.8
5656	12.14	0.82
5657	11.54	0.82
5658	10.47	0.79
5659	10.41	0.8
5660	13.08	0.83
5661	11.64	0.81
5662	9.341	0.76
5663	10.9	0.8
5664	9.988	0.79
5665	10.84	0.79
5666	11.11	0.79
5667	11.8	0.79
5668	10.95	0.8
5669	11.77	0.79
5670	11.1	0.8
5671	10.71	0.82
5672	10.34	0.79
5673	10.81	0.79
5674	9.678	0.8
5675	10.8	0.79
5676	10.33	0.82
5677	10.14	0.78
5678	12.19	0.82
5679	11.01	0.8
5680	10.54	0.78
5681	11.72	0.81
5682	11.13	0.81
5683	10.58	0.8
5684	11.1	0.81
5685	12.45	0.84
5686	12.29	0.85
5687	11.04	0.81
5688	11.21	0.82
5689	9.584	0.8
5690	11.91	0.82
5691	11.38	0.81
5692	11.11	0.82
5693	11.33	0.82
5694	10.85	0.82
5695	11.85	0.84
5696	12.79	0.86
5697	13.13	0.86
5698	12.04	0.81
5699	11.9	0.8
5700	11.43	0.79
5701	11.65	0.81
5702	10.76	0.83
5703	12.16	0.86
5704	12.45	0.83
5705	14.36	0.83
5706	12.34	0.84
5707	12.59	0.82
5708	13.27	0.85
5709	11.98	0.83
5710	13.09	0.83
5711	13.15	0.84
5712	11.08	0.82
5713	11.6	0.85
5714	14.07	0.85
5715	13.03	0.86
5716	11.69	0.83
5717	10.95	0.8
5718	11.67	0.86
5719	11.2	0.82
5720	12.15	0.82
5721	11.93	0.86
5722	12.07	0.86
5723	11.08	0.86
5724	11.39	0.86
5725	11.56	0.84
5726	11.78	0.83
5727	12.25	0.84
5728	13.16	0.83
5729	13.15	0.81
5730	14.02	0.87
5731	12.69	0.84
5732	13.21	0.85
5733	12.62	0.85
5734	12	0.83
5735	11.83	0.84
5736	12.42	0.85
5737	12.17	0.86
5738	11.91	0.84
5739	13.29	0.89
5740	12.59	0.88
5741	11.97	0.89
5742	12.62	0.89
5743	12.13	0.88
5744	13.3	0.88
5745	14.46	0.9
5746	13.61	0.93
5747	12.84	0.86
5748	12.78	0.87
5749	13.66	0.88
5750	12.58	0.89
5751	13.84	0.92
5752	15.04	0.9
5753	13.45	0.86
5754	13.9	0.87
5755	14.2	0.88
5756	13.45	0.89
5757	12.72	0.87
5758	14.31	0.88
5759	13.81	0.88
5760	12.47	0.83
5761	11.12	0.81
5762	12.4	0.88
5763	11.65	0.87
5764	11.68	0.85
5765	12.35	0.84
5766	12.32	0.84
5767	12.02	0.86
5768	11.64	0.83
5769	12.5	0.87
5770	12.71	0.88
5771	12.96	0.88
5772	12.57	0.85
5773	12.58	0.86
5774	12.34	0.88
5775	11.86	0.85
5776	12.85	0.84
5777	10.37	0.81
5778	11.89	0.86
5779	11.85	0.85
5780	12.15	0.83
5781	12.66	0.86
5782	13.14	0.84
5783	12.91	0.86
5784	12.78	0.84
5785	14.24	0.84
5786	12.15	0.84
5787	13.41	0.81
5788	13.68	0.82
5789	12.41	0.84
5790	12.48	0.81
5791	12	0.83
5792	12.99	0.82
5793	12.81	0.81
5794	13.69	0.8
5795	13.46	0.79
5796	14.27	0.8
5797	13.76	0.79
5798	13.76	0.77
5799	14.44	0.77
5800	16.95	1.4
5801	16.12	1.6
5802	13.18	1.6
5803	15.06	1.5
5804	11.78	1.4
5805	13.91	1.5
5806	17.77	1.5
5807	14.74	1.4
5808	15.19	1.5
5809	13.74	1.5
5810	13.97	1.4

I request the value 1.29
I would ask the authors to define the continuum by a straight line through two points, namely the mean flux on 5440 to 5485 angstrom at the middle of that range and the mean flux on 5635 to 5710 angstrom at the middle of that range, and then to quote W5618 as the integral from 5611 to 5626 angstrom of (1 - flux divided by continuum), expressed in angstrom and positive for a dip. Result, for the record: 1.36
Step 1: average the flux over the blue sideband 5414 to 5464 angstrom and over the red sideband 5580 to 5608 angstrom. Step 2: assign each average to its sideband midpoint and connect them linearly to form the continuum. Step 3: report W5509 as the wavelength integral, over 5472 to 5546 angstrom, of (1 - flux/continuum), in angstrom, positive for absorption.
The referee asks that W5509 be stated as 2.1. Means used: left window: 10.7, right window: 9.98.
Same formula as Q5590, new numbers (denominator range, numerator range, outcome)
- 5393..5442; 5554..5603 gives 1.00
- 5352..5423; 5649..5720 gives 1.16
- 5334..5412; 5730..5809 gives 1.39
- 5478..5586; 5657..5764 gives 1.23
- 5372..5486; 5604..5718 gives 1.11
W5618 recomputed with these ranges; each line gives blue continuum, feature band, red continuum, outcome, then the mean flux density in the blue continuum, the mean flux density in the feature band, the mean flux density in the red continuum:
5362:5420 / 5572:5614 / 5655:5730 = 4.2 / 11.2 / 10.3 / 11.6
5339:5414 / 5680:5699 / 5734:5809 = 1.7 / 10.9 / 11.5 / 13.1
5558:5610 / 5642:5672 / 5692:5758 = 1.1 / 10.5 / 11.1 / 12.5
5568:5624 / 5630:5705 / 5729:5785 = 2.2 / 10.3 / 11.1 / 12.7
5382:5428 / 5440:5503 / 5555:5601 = 5.6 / 11.4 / 10.1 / 10.6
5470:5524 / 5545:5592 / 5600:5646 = -4.0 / 9.97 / 10.8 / 10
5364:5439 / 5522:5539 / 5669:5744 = 1.8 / 11.3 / 10.3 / 11.9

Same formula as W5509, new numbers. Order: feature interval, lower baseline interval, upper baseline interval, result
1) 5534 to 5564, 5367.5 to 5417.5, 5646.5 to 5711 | 2.2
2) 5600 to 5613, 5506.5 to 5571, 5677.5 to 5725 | 1.4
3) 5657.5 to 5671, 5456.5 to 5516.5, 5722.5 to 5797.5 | 0.8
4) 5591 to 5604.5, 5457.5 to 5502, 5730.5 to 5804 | 2.3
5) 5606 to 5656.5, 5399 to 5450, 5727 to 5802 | 7.4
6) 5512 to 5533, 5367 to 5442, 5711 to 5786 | 3.2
